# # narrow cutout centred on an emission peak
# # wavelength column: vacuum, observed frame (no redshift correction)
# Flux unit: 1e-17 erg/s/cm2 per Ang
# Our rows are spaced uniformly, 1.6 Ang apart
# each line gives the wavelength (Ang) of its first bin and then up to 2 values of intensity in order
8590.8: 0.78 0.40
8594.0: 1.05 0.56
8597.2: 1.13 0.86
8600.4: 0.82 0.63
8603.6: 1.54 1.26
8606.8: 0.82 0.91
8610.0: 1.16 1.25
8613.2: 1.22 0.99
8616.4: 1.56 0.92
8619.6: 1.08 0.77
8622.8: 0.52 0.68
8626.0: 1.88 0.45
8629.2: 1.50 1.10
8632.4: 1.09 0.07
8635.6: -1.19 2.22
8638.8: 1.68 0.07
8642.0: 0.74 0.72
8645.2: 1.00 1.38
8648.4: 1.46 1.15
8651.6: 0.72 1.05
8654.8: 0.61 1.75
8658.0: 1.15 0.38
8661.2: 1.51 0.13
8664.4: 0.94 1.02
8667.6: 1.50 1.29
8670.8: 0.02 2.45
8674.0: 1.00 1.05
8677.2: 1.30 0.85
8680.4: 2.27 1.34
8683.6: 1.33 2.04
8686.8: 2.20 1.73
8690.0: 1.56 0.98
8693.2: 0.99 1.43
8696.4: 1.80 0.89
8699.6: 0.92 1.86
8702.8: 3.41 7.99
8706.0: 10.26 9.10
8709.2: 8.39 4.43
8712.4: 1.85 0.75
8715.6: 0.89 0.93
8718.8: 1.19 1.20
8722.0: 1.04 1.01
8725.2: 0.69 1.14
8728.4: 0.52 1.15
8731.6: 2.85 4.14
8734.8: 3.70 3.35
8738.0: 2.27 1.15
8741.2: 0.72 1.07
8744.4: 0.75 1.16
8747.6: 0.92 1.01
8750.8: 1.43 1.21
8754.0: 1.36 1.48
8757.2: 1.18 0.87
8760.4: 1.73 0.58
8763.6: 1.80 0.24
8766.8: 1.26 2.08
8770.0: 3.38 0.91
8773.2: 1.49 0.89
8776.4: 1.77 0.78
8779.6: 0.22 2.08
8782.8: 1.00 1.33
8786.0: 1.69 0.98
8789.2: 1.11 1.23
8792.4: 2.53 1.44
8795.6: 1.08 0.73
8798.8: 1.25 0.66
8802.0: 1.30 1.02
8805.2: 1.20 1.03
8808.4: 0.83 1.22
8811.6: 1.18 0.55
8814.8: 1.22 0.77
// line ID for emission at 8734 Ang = [N II]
